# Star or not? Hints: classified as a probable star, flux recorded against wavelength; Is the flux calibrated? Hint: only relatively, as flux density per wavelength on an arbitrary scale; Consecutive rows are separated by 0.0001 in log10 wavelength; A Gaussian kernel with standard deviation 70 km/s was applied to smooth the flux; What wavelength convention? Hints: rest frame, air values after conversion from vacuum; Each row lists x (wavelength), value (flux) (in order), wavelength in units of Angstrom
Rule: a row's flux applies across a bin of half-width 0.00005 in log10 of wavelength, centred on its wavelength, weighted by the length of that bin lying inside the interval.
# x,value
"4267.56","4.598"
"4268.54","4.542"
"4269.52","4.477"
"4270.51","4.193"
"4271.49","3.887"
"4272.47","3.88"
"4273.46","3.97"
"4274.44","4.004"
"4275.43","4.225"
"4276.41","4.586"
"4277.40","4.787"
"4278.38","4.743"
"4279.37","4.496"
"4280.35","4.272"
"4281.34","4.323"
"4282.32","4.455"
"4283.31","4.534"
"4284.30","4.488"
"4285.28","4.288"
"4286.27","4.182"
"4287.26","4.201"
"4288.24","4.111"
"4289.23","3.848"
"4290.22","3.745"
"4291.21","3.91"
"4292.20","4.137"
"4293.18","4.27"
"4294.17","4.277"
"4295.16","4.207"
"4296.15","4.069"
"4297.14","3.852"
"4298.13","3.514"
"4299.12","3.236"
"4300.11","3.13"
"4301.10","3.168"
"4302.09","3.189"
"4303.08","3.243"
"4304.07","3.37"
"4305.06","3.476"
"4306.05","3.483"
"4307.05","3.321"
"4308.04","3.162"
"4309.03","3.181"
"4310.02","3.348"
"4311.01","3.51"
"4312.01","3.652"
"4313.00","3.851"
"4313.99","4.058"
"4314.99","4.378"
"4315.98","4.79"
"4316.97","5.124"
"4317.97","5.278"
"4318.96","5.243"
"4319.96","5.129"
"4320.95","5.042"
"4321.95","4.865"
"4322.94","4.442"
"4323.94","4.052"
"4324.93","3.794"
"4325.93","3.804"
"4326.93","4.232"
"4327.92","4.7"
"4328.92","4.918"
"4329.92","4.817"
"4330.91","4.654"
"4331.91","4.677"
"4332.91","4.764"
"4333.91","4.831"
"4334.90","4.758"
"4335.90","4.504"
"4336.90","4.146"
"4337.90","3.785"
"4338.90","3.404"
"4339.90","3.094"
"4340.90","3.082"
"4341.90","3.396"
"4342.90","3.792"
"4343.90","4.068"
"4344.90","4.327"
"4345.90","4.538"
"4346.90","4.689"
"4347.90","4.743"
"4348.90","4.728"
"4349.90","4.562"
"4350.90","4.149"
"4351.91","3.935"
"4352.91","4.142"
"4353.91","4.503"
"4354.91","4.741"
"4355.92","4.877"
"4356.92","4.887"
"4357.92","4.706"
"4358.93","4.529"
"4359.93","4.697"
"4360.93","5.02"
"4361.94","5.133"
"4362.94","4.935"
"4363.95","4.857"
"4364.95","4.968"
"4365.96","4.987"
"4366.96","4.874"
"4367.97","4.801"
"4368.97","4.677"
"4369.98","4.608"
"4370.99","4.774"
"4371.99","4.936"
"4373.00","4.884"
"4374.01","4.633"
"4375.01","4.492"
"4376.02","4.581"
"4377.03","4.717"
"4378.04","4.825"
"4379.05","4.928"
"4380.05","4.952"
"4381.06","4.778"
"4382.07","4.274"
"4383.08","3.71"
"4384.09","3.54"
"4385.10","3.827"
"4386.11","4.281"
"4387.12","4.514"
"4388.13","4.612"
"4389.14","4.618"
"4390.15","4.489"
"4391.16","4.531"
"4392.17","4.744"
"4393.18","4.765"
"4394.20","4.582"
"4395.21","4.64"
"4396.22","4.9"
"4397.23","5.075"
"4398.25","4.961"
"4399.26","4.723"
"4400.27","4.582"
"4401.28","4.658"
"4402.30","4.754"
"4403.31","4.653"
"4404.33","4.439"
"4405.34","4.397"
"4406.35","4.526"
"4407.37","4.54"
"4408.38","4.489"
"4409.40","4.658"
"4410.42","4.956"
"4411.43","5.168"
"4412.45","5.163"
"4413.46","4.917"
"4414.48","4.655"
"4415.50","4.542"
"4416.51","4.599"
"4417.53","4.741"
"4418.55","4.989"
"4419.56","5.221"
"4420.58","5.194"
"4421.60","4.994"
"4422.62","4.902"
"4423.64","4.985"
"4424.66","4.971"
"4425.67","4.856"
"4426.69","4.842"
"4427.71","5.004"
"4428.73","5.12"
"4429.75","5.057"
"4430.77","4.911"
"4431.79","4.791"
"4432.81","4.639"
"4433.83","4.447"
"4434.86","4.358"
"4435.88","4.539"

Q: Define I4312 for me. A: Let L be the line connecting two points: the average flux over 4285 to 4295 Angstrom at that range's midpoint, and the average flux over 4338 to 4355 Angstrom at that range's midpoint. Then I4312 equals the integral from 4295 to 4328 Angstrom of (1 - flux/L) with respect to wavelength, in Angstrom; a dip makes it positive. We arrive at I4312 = 1.1 Angstrom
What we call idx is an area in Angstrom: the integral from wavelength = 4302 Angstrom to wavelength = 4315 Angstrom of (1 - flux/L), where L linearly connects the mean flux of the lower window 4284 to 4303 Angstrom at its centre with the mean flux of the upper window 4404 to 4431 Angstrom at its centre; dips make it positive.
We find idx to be 1.6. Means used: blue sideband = 3.87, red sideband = 4.85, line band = 3.49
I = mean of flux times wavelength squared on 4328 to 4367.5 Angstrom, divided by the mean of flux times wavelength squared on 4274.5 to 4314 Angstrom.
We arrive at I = 1.18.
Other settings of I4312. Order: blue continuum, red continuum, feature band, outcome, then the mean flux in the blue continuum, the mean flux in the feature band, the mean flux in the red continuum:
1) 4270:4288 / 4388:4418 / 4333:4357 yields 1.5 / 4.3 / 4.23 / 4.7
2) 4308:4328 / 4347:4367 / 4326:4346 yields 1.2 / 4.29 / 4.21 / 4.7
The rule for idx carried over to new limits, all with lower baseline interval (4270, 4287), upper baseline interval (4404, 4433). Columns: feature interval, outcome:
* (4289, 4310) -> 3.8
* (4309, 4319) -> 0.5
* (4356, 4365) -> -0.5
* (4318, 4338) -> -0.4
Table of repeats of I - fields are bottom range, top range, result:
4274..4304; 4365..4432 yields 1.23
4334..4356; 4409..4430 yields 1.22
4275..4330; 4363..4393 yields 1.16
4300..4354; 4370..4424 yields 1.17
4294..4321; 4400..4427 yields 1.30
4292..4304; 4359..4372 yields 1.37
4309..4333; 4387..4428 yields 1.12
